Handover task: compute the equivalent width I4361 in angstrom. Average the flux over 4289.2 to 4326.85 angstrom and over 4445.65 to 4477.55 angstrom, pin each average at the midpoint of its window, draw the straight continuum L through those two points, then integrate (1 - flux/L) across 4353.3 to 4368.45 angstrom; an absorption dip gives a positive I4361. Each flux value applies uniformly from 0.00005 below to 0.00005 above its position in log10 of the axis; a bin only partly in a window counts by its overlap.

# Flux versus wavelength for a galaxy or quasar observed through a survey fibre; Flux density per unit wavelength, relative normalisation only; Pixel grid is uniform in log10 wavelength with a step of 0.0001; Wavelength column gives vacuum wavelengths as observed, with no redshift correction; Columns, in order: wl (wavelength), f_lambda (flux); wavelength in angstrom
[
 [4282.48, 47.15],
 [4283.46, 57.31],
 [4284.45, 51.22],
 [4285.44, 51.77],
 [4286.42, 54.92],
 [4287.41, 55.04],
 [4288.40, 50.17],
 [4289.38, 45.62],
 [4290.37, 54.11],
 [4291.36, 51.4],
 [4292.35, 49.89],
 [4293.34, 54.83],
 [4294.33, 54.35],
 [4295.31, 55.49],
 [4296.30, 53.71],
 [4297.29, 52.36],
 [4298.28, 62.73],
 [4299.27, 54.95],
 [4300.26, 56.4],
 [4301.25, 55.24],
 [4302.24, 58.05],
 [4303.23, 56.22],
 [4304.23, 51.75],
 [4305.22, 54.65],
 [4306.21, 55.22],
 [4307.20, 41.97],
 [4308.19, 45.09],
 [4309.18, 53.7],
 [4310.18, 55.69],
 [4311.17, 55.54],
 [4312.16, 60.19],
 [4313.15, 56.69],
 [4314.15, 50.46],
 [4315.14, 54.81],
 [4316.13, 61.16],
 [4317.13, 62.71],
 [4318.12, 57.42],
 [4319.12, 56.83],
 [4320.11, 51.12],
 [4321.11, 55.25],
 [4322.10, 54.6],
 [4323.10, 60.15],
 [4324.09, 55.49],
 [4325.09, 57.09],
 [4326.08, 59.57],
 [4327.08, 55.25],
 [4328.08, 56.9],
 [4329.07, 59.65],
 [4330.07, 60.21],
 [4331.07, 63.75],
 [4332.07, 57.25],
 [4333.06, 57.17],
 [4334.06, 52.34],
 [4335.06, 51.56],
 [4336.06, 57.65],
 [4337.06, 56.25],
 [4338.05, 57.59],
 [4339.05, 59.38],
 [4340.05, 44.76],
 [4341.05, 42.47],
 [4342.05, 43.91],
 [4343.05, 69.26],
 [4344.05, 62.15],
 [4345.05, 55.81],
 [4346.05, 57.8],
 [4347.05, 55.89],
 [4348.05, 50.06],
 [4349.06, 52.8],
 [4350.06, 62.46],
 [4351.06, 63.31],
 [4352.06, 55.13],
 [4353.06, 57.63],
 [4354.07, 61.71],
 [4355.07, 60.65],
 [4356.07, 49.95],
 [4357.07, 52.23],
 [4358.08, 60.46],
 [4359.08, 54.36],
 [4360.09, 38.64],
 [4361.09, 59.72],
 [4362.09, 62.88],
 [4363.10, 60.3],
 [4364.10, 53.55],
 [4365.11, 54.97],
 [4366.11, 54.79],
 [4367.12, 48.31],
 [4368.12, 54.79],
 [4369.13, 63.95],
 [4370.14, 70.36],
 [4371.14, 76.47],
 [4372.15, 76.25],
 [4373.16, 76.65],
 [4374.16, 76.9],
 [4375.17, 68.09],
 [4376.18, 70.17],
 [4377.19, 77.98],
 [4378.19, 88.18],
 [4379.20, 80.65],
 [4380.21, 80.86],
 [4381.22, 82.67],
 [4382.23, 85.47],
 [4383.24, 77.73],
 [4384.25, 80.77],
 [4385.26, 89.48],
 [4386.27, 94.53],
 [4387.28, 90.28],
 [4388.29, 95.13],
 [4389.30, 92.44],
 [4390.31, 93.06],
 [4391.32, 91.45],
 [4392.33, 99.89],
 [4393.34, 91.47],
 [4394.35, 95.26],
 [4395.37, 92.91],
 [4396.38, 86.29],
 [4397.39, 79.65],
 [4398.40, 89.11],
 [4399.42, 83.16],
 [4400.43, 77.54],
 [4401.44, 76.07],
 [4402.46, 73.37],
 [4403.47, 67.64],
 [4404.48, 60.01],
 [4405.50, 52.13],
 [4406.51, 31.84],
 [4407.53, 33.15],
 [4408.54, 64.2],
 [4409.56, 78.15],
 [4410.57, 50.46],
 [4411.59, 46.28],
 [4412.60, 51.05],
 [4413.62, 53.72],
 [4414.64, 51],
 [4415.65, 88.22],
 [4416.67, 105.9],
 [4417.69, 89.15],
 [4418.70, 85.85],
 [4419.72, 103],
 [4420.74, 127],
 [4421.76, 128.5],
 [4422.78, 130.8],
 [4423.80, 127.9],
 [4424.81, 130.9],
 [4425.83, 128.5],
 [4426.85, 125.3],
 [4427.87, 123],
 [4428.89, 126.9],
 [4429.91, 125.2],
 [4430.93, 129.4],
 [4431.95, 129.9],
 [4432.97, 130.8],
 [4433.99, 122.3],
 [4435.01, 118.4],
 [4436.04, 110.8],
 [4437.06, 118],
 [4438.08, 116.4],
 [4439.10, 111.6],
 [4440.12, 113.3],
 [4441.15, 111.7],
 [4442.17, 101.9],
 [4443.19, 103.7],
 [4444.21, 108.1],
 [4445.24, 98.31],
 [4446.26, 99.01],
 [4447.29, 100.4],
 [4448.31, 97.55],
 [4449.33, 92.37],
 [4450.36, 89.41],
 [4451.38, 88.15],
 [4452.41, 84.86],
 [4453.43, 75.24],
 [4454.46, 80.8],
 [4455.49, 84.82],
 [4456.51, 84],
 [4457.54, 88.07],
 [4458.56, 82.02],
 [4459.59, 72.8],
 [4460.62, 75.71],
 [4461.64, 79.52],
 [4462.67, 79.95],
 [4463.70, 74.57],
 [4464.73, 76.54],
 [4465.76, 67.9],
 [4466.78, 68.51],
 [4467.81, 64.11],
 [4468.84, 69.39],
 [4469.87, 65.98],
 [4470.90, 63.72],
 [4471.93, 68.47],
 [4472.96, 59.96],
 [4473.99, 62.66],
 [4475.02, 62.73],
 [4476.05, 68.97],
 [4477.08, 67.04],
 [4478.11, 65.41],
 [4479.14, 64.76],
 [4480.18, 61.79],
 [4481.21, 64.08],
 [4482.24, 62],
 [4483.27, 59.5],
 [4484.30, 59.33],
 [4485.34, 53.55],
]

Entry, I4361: 1.79 angstrom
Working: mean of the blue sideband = 54.9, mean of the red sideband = 77.3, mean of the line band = 55.2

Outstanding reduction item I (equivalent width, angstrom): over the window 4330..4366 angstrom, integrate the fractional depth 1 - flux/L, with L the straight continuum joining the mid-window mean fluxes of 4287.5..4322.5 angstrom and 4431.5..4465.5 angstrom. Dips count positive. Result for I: 5.9 angstrom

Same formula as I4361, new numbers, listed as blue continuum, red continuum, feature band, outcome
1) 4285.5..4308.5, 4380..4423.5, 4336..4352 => 2.5 angstrom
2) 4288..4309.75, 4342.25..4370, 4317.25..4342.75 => -0.2 angstrom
